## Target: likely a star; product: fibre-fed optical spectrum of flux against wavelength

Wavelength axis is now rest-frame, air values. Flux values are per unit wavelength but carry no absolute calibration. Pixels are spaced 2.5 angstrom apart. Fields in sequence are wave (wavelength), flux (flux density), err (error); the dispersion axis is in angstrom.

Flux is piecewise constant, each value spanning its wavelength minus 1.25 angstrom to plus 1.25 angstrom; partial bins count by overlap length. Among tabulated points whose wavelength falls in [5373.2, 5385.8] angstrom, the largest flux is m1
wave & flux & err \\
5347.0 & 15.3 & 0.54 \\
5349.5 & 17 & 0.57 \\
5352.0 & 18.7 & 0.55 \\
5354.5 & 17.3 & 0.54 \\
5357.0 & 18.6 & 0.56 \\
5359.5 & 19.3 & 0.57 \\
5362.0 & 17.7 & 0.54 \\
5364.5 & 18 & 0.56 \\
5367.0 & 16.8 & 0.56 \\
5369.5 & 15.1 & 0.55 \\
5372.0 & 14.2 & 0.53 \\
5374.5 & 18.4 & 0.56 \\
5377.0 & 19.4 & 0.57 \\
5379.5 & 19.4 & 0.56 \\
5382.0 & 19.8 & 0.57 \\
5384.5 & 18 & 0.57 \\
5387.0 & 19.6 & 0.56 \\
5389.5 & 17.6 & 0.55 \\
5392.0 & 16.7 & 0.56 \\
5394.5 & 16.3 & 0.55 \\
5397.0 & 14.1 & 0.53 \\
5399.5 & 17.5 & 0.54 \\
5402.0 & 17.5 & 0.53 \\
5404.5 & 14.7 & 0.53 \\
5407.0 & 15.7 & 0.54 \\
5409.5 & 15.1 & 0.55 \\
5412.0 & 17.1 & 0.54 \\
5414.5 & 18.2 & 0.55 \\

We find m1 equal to 19.8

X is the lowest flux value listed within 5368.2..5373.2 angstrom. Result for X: 14.2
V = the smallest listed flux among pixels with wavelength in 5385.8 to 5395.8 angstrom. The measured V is 16.3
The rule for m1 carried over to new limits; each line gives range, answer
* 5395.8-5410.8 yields 17.5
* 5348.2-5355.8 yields 18.7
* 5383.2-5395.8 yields 19.6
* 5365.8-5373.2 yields 16.8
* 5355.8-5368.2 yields 19.3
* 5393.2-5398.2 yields 16.3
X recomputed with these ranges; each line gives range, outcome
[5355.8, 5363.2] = 17.7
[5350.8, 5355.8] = 17.3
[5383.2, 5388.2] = 18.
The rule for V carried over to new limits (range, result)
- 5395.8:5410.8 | 14.1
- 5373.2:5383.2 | 18.4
